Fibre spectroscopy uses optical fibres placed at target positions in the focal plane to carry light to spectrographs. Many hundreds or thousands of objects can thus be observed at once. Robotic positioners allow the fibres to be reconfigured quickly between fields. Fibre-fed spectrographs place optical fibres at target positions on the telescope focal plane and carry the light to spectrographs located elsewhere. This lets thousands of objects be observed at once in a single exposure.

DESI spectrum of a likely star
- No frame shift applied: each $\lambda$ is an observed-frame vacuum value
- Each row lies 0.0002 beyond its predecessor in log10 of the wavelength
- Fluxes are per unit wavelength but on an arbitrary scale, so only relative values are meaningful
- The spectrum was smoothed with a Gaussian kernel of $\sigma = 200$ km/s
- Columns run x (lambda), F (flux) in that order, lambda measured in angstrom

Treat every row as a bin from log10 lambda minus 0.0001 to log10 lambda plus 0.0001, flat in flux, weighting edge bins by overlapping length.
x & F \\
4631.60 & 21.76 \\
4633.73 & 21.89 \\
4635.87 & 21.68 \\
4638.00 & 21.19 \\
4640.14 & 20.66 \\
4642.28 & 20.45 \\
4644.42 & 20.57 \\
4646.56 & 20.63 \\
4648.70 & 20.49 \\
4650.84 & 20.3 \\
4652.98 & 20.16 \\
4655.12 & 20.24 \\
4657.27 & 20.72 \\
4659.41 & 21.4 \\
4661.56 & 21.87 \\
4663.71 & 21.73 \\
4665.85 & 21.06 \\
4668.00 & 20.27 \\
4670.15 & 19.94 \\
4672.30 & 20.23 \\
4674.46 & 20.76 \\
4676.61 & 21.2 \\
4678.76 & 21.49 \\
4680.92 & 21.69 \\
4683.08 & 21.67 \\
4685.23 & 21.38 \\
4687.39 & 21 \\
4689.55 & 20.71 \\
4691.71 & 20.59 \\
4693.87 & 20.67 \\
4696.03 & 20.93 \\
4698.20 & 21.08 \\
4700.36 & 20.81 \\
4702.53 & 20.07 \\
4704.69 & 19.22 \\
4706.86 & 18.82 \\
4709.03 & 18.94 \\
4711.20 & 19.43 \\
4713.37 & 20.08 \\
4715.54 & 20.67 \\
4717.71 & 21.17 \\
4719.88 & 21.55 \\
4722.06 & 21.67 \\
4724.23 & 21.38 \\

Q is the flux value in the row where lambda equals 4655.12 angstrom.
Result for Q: 20.24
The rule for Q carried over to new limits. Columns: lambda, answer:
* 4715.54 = 20.67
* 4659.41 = 21.4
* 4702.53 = 20.07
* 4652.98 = 20.16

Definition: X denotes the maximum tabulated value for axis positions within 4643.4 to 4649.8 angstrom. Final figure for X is 20.63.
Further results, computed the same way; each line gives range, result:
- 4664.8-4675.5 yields 21.06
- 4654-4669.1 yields 21.87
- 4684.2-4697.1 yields 21.38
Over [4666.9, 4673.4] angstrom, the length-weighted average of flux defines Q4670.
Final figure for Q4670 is 20.1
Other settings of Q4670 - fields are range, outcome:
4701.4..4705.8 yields 19.6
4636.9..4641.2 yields 20.9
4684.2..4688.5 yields 21.2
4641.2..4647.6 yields 20.5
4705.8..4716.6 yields 19.6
